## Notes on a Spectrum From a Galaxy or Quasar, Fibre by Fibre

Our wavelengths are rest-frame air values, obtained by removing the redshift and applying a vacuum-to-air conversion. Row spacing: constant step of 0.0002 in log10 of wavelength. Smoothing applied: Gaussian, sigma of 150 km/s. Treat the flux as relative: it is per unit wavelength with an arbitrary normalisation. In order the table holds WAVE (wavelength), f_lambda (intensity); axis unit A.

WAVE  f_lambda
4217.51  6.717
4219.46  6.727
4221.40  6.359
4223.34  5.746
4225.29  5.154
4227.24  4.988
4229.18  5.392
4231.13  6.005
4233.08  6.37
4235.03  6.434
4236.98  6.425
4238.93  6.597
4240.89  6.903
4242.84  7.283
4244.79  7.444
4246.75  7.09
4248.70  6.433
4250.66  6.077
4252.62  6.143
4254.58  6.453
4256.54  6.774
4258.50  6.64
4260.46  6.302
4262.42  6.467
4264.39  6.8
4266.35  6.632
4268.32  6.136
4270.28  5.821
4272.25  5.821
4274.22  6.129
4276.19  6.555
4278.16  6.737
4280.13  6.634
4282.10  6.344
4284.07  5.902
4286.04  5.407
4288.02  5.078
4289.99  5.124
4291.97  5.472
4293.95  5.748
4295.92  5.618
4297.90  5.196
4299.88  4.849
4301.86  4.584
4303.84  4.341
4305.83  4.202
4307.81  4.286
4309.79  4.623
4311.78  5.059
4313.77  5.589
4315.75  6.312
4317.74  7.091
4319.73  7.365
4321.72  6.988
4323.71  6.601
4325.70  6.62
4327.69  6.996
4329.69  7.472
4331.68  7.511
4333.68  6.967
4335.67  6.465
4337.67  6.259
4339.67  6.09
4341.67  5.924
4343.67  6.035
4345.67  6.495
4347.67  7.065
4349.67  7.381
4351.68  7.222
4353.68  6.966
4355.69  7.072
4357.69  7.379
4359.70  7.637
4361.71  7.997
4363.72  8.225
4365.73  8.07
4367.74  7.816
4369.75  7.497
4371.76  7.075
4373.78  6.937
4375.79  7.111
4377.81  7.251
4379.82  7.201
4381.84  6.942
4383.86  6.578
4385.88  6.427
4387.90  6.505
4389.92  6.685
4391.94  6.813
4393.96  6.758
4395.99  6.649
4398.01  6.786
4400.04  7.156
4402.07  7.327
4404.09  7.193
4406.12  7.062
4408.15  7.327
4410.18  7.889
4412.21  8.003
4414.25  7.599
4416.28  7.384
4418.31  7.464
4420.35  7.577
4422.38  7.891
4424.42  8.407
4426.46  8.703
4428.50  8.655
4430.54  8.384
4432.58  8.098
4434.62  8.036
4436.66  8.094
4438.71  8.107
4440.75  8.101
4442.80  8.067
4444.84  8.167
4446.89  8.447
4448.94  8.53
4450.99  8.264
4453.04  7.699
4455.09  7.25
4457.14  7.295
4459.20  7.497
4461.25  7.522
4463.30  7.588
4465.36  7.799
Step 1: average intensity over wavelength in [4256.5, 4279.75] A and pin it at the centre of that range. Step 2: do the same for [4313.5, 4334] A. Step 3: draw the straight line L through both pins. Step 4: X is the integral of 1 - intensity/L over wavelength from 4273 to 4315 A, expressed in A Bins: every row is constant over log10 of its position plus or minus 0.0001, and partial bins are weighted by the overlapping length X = 7.7 A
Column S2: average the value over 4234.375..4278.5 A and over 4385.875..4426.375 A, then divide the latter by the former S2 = 1.12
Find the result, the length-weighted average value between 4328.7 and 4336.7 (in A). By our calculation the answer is 7.1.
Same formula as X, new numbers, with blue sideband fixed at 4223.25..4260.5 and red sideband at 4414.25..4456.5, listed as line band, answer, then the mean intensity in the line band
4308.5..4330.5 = 2.0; 6.39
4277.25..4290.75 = 1.6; 5.9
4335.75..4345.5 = 1.4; 6.15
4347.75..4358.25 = 0.2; 7.19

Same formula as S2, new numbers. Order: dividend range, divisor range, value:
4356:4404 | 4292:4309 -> 1.47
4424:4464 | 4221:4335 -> 1.32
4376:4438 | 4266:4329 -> 1.28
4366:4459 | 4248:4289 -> 1.21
